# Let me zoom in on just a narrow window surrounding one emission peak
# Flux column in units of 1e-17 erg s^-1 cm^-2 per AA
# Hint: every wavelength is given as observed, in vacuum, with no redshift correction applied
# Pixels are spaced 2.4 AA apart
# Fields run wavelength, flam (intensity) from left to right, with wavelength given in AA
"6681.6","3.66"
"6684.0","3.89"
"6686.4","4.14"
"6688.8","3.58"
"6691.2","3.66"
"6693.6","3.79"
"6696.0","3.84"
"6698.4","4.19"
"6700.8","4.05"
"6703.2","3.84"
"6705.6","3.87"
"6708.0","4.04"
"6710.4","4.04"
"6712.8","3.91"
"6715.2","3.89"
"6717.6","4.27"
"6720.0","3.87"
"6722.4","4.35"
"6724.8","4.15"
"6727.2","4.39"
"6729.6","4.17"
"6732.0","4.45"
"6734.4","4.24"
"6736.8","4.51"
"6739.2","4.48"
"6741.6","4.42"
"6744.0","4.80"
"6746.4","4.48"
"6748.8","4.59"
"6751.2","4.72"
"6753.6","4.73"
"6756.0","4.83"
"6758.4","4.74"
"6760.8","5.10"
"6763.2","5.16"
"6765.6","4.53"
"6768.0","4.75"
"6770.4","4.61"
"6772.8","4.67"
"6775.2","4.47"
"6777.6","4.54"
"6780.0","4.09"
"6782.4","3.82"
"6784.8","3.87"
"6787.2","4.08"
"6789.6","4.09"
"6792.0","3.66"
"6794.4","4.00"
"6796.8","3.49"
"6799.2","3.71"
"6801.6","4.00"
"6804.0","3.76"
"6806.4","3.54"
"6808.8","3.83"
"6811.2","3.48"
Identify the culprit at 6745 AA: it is Halpha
